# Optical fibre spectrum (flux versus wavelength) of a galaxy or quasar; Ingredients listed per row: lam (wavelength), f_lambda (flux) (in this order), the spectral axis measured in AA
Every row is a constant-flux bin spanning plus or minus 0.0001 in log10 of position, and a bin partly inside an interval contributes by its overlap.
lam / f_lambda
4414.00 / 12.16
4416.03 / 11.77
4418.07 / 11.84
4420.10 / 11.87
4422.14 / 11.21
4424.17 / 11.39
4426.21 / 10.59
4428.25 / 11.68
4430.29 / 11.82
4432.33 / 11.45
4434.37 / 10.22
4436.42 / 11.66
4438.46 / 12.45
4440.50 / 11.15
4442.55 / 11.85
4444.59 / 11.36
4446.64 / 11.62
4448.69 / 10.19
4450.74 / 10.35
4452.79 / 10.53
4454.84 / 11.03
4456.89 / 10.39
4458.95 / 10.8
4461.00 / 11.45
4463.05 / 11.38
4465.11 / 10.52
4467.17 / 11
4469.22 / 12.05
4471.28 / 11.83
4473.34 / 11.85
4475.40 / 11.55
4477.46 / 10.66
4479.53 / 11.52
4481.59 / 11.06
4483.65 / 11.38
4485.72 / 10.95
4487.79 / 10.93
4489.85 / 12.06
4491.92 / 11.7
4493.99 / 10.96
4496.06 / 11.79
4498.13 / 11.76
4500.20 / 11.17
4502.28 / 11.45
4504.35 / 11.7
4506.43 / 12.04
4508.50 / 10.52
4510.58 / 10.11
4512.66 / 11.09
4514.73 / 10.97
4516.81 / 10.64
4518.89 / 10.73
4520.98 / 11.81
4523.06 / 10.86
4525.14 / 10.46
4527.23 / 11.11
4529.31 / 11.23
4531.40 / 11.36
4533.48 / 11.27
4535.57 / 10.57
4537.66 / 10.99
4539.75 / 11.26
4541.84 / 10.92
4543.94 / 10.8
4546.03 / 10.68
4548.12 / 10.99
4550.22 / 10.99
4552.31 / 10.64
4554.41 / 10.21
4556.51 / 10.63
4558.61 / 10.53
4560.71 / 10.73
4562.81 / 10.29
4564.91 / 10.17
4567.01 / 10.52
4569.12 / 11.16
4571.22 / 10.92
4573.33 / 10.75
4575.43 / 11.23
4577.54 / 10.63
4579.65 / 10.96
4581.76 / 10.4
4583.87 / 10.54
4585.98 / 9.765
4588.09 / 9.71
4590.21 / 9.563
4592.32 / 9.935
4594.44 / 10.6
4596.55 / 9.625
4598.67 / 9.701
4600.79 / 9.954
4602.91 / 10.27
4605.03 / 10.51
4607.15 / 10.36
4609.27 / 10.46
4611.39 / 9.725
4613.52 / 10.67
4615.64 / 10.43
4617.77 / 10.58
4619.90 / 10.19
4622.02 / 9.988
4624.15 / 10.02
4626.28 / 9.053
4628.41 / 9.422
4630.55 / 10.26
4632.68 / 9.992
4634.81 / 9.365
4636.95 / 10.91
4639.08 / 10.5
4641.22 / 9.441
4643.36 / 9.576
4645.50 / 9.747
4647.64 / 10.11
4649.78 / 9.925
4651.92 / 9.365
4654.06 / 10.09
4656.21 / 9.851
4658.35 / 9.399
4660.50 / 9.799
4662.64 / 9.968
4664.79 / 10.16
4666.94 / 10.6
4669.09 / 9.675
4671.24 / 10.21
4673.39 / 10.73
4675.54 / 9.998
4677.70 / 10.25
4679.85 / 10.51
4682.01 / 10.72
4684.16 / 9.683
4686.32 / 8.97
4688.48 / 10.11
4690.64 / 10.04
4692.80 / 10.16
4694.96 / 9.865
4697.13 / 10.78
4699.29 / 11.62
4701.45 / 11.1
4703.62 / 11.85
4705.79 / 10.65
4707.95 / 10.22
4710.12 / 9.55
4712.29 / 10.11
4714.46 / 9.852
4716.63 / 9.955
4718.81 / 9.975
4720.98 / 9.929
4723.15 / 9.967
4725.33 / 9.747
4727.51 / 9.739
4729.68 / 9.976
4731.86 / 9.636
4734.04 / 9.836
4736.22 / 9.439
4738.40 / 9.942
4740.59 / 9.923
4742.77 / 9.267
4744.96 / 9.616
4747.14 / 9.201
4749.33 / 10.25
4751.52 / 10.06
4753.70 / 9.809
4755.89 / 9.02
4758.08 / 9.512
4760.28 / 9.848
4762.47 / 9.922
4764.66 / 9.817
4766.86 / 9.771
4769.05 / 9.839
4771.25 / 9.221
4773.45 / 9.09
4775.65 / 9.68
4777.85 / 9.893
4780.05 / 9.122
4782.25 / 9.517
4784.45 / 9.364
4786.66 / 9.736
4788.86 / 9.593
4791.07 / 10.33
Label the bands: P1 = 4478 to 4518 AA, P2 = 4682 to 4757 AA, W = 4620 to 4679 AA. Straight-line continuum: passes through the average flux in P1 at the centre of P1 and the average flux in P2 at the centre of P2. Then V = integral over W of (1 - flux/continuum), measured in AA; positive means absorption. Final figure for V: 2.5 AA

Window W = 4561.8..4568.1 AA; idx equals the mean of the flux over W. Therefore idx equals 10.3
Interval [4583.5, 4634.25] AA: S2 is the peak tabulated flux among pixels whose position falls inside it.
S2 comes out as 10.67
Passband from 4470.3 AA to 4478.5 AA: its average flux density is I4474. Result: 11.5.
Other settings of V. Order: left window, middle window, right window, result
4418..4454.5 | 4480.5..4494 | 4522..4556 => -0.28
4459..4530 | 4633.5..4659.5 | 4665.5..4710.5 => 1.70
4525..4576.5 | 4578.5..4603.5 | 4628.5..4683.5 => 1.04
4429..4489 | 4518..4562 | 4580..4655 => -1.17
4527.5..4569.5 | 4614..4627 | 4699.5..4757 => 0.46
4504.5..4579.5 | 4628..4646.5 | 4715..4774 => 0.71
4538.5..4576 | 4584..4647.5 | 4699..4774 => 2.72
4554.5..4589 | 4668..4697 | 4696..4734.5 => 0.64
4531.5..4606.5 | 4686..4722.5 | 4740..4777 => -1.51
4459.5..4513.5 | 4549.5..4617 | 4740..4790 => 2.12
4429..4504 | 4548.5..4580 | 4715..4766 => 0.13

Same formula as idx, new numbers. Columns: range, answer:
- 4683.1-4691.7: 9.7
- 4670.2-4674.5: 10.5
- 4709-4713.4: 9.83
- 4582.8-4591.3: 9.9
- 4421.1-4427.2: 11.1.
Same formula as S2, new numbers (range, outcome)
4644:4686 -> 10.73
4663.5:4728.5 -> 11.85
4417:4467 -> 12.45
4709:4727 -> 10.11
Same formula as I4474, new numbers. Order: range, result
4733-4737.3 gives 9.64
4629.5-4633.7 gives 10.1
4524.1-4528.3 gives 10.8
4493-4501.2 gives 11.4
